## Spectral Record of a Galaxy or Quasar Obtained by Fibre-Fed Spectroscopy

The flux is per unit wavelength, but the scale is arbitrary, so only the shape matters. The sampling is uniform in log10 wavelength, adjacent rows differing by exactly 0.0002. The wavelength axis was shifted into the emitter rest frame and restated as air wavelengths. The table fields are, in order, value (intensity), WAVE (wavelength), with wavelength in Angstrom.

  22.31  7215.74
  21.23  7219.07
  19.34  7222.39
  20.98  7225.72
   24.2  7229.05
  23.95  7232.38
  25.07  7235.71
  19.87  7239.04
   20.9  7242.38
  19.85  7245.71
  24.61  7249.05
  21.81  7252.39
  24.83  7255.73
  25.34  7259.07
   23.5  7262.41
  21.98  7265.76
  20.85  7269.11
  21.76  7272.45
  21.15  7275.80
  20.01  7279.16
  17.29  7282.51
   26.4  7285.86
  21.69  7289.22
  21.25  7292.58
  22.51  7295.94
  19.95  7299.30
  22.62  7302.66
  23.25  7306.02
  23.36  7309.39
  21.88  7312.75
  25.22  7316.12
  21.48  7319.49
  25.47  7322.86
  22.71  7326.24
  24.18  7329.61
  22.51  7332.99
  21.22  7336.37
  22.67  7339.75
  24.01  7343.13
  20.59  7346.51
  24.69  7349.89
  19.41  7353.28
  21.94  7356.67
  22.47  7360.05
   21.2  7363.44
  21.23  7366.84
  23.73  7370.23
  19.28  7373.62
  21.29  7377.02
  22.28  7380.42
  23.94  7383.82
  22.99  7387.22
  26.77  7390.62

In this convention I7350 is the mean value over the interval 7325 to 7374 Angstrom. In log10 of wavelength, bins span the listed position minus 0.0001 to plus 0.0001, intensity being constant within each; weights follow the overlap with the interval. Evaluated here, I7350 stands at 22.2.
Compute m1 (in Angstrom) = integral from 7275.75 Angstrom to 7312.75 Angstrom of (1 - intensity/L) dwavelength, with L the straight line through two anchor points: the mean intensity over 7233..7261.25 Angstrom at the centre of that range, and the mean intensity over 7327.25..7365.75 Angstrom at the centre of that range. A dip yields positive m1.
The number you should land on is 1.24 Angstrom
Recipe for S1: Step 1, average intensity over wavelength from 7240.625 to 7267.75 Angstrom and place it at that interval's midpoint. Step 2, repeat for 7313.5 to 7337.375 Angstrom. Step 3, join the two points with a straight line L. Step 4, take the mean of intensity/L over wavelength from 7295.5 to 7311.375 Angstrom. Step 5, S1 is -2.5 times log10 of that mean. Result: 0.04 mag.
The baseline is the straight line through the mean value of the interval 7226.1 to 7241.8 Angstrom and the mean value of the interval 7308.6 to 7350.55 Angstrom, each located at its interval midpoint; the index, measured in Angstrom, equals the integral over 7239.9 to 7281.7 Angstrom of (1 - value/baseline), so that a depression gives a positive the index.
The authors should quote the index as 1.60 Angstrom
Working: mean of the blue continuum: 22.9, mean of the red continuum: 23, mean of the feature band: 22.1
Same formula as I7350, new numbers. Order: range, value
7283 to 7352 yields 22.8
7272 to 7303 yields 21.4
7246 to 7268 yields 23.4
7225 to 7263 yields 22.9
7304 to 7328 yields 23.3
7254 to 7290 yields 22.3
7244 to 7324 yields 22.4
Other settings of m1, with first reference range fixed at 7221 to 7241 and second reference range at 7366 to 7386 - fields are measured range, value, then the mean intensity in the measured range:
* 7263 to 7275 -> 0.3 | 21.7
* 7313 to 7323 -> -0.6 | 23.5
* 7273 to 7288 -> 0.6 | 21.3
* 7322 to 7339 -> -0.8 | 23.1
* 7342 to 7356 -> 0.0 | 22.1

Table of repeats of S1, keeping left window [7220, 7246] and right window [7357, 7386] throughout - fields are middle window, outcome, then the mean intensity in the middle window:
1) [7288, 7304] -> 0.016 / 21.6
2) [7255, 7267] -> -0.096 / 23.9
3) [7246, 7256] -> -0.057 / 23.1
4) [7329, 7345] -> -0.042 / 22.8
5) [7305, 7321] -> -0.055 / 23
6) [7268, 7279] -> 0.040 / 21.1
